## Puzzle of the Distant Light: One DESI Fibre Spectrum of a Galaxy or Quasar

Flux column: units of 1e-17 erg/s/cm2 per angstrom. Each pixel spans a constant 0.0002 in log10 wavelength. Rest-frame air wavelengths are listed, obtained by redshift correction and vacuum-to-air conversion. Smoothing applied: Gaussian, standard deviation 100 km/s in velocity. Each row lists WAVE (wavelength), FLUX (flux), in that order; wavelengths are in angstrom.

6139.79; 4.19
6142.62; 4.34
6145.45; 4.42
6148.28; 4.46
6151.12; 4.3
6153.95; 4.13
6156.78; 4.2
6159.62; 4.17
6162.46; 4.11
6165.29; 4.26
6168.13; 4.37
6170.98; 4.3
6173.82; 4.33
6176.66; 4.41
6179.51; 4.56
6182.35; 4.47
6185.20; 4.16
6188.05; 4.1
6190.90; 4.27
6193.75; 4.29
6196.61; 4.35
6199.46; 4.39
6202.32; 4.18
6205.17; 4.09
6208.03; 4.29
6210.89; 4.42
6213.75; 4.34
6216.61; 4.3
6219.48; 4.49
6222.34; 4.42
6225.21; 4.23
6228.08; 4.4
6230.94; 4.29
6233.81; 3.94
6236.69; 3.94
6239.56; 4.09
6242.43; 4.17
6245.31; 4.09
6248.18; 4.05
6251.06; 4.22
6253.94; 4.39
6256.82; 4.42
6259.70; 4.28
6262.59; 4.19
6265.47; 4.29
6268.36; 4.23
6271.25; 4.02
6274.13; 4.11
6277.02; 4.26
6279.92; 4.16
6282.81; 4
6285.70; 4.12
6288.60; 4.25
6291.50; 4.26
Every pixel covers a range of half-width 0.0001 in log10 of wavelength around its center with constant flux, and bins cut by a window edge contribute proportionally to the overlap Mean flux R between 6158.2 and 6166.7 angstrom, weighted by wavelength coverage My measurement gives 4.18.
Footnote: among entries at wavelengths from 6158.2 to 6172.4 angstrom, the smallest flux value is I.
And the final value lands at 4.11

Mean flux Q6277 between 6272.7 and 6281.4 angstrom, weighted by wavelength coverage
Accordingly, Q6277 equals 4.17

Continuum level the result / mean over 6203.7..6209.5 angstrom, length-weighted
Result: 4.19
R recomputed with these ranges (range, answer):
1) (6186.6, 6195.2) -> 4.22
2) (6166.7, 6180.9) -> 4.39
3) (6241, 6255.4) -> 4.18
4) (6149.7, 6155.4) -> 4.22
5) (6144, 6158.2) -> 4.3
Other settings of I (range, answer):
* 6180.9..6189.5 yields 4.1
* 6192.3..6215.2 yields 4.09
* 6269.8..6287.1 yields 4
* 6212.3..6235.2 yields 3.94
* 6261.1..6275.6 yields 4.02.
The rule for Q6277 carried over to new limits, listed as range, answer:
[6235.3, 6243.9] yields 4.07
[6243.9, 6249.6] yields 4.07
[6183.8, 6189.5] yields 4.13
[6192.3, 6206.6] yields 4.26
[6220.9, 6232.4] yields 4.34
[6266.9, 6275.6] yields 4.12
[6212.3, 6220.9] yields 4.37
